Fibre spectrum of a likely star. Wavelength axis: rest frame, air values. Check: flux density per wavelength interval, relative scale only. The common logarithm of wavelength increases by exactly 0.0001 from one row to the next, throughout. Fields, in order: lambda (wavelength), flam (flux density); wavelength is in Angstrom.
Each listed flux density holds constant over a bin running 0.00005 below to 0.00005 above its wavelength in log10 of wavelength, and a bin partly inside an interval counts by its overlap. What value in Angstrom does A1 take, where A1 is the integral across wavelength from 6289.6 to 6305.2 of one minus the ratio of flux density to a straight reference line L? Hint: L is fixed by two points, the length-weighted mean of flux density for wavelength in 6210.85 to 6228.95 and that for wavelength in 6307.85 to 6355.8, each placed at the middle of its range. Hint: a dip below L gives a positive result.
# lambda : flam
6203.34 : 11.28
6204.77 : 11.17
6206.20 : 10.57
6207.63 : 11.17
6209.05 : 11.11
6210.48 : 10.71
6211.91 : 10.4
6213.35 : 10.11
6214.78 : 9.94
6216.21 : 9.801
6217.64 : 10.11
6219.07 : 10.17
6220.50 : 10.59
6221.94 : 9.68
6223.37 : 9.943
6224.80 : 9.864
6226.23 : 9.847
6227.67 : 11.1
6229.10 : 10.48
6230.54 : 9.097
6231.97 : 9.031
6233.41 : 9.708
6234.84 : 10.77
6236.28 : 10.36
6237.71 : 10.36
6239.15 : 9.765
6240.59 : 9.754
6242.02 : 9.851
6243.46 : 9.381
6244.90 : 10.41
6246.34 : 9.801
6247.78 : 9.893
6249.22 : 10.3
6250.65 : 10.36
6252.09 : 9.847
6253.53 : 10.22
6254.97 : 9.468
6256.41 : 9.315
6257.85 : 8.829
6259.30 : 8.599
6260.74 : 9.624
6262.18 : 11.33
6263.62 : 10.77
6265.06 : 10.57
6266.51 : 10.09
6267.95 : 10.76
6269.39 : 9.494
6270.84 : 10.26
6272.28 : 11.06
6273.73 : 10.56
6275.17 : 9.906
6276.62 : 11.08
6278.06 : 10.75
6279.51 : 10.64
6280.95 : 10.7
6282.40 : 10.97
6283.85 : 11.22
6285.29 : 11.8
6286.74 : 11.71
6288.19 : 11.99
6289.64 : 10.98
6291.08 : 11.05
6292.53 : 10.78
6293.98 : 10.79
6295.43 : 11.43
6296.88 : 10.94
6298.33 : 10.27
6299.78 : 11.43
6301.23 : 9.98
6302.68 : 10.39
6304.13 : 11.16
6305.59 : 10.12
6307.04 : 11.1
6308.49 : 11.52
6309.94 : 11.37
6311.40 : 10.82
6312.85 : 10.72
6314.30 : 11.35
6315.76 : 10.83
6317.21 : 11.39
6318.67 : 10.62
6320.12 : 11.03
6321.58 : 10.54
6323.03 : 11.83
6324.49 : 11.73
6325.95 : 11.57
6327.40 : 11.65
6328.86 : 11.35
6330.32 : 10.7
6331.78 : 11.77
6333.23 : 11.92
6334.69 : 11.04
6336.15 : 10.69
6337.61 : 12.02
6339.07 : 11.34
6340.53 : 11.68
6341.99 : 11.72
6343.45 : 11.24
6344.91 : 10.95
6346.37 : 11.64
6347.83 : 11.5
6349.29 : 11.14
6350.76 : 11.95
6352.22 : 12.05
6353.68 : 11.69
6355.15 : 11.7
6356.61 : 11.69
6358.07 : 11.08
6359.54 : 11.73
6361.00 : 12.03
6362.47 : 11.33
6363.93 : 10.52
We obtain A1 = 0.2 Angstrom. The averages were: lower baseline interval 10.2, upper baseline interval 11.4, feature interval 10.8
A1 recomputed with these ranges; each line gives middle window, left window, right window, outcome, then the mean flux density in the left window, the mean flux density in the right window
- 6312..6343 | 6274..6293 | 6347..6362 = 0.3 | 11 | 11.6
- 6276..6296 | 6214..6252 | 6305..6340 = -0.8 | 10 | 11.2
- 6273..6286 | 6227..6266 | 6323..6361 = -0.4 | 9.96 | 11.5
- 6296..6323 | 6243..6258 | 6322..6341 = 0.3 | 9.85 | 11.5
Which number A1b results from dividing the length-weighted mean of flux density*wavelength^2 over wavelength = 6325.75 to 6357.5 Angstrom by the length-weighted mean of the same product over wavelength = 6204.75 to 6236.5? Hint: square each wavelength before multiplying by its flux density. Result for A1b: 1.2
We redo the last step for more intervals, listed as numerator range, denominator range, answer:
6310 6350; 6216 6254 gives 1.16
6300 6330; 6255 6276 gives 1.12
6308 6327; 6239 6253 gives 1.15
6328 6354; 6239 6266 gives 1.19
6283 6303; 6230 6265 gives 1.14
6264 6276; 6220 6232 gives 1.05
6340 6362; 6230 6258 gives 1.22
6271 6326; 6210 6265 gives 1.12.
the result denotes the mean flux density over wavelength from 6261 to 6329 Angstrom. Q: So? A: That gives 10.9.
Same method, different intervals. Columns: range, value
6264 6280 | 10.5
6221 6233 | 9.88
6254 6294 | 10.5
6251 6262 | 9.54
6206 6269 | 10.1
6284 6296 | 11.3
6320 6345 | 11.4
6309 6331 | 11.2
